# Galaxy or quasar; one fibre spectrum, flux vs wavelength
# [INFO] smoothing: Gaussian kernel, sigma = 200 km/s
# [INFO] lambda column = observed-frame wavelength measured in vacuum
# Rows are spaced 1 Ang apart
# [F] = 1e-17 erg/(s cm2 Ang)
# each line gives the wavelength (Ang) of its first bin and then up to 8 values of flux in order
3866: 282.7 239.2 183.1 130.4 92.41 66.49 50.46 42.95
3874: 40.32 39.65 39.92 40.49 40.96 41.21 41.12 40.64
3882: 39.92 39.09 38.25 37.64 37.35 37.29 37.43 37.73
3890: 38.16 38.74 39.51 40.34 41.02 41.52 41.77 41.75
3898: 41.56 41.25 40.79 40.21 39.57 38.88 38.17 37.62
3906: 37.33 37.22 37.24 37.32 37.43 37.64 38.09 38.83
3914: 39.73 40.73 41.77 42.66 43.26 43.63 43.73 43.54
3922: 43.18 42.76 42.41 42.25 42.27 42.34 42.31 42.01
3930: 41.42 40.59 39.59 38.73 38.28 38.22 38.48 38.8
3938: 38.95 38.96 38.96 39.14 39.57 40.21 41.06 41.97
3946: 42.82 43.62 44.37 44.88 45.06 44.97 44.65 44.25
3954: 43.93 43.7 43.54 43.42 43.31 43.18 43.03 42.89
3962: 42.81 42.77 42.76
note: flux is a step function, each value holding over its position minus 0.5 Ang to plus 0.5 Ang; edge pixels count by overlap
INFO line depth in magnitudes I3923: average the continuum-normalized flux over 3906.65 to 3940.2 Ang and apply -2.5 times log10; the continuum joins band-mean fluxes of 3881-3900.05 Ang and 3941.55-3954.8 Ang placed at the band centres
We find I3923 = 0.03 mag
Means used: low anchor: 39.5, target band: 40.4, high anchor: 43.2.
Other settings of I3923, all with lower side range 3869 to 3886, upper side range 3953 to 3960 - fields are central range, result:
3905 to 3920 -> 0.16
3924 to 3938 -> 0.12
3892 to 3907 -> 0.17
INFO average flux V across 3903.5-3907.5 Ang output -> 37.6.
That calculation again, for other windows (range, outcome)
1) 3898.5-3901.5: 40.8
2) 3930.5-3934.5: 39.3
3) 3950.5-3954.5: 44.5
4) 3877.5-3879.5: 41.1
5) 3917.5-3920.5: 43.5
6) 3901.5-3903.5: 39.2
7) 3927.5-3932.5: 41.2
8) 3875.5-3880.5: 40.7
